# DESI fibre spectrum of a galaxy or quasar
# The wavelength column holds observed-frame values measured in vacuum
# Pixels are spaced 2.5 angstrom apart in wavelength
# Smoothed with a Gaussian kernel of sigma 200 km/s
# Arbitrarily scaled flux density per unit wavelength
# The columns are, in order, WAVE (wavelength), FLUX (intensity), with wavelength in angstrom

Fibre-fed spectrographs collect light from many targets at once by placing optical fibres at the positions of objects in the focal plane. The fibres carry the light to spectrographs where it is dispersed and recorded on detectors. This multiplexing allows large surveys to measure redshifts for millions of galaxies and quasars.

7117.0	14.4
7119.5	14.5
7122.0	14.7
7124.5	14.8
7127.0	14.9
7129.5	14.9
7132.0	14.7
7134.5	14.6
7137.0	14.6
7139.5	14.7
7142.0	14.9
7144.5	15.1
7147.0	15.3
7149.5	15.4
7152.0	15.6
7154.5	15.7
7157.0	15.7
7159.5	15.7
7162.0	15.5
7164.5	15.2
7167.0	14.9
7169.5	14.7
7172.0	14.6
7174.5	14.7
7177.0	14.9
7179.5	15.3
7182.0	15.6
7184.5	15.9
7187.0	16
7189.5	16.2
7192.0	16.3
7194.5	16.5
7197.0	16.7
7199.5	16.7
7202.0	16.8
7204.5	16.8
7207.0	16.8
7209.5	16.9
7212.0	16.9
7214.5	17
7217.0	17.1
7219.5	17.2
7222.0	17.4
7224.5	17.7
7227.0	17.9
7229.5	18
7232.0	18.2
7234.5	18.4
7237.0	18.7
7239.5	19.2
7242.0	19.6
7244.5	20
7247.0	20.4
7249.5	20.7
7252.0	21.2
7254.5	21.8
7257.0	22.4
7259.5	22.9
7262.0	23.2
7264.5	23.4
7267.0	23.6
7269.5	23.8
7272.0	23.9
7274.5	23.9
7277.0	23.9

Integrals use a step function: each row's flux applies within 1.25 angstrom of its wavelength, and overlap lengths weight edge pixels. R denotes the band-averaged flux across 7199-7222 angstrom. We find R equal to 16.9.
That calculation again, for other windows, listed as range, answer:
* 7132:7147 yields 14.8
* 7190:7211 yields 16.7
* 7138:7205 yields 15.6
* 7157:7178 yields 15.1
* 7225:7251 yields 19.1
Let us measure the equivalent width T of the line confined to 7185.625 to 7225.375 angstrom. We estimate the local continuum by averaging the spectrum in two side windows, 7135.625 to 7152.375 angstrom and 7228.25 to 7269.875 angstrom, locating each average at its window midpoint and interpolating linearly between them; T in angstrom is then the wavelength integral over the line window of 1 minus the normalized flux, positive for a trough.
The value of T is 3.5 angstrom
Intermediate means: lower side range 15.1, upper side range 20.9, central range 16.8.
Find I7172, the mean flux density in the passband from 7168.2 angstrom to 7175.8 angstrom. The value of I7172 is 14.7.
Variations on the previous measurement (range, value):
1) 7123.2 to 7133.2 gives 14.8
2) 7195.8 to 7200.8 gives 16.7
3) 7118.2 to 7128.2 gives 14.7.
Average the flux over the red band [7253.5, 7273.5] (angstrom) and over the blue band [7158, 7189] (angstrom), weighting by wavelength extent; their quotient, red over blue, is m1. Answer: 1.5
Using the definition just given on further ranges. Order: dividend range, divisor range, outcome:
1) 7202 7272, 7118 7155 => 1.31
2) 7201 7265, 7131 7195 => 1.25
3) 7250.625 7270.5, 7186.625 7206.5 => 1.38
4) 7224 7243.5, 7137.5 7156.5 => 1.22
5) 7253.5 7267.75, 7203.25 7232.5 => 1.32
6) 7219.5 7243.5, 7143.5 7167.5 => 1.19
